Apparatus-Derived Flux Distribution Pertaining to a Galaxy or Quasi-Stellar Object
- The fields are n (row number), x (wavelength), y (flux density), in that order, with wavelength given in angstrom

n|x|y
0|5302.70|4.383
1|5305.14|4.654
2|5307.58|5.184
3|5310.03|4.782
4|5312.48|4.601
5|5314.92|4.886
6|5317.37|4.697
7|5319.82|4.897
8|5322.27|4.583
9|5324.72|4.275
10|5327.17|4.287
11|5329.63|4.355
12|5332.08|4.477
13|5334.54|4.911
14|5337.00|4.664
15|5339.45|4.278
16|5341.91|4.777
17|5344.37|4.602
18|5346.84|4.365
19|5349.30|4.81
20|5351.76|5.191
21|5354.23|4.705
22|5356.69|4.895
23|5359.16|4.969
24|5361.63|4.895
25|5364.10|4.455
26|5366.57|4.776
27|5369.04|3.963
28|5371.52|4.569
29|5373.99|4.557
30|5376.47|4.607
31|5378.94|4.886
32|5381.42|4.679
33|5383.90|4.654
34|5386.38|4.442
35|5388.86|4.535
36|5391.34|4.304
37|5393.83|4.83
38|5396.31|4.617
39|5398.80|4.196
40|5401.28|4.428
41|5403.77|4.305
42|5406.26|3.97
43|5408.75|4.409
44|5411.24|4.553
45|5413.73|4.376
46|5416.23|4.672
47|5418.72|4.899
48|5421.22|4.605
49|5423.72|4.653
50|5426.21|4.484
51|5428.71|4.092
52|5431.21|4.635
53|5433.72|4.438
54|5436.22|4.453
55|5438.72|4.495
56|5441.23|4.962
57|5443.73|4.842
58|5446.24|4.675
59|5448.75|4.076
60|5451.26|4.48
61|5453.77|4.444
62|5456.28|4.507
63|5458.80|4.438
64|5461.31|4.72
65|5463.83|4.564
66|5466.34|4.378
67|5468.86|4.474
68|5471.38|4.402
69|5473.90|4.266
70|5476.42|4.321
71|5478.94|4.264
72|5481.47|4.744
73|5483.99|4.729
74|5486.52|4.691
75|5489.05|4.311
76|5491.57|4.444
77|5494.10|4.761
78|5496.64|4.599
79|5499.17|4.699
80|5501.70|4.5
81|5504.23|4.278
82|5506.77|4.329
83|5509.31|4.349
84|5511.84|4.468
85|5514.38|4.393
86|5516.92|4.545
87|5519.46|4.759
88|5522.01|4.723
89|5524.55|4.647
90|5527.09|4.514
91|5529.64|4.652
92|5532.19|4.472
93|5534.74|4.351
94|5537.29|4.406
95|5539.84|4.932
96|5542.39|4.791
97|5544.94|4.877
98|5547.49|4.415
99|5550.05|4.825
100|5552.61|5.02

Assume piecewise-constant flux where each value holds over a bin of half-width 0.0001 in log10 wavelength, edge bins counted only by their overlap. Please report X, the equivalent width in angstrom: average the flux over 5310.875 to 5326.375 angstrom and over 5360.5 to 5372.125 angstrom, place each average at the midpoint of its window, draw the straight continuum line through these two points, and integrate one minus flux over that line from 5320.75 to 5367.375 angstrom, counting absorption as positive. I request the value -0.66 angstrom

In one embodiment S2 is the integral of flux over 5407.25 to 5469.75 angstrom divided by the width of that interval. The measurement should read 4.53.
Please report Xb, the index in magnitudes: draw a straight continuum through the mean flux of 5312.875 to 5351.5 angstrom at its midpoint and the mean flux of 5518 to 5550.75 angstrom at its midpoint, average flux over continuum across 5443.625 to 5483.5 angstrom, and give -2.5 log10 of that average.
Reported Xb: 0.038 mag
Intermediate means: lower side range 4.61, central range 4.47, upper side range 4.64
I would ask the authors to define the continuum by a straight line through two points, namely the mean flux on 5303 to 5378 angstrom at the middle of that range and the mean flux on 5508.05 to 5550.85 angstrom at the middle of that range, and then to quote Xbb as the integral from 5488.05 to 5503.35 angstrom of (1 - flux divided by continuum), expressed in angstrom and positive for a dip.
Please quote 0.2 angstrom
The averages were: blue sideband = 4.65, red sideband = 4.59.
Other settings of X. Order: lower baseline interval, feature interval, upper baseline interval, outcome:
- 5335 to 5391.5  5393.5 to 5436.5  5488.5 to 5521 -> 1.1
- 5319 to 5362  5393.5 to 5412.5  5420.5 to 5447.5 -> 0.9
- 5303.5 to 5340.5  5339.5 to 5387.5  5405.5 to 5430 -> -1.0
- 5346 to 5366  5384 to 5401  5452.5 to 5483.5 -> 0.7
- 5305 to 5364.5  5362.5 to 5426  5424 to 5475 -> 1.0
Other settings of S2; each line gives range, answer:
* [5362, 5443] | 4.52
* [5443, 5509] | 4.49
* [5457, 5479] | 4.44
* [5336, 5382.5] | 4.67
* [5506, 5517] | 4.41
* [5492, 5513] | 4.5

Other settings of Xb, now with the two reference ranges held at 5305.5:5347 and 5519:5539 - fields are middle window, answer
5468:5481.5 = 0.049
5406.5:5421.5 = 0.014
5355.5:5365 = -0.044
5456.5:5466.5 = 0.011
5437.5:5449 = -0.015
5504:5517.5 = 0.042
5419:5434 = 0.020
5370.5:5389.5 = -0.002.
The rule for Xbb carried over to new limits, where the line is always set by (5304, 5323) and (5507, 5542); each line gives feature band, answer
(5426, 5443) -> 0.5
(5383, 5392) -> 0.4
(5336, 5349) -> 0.6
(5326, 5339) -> 0.7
